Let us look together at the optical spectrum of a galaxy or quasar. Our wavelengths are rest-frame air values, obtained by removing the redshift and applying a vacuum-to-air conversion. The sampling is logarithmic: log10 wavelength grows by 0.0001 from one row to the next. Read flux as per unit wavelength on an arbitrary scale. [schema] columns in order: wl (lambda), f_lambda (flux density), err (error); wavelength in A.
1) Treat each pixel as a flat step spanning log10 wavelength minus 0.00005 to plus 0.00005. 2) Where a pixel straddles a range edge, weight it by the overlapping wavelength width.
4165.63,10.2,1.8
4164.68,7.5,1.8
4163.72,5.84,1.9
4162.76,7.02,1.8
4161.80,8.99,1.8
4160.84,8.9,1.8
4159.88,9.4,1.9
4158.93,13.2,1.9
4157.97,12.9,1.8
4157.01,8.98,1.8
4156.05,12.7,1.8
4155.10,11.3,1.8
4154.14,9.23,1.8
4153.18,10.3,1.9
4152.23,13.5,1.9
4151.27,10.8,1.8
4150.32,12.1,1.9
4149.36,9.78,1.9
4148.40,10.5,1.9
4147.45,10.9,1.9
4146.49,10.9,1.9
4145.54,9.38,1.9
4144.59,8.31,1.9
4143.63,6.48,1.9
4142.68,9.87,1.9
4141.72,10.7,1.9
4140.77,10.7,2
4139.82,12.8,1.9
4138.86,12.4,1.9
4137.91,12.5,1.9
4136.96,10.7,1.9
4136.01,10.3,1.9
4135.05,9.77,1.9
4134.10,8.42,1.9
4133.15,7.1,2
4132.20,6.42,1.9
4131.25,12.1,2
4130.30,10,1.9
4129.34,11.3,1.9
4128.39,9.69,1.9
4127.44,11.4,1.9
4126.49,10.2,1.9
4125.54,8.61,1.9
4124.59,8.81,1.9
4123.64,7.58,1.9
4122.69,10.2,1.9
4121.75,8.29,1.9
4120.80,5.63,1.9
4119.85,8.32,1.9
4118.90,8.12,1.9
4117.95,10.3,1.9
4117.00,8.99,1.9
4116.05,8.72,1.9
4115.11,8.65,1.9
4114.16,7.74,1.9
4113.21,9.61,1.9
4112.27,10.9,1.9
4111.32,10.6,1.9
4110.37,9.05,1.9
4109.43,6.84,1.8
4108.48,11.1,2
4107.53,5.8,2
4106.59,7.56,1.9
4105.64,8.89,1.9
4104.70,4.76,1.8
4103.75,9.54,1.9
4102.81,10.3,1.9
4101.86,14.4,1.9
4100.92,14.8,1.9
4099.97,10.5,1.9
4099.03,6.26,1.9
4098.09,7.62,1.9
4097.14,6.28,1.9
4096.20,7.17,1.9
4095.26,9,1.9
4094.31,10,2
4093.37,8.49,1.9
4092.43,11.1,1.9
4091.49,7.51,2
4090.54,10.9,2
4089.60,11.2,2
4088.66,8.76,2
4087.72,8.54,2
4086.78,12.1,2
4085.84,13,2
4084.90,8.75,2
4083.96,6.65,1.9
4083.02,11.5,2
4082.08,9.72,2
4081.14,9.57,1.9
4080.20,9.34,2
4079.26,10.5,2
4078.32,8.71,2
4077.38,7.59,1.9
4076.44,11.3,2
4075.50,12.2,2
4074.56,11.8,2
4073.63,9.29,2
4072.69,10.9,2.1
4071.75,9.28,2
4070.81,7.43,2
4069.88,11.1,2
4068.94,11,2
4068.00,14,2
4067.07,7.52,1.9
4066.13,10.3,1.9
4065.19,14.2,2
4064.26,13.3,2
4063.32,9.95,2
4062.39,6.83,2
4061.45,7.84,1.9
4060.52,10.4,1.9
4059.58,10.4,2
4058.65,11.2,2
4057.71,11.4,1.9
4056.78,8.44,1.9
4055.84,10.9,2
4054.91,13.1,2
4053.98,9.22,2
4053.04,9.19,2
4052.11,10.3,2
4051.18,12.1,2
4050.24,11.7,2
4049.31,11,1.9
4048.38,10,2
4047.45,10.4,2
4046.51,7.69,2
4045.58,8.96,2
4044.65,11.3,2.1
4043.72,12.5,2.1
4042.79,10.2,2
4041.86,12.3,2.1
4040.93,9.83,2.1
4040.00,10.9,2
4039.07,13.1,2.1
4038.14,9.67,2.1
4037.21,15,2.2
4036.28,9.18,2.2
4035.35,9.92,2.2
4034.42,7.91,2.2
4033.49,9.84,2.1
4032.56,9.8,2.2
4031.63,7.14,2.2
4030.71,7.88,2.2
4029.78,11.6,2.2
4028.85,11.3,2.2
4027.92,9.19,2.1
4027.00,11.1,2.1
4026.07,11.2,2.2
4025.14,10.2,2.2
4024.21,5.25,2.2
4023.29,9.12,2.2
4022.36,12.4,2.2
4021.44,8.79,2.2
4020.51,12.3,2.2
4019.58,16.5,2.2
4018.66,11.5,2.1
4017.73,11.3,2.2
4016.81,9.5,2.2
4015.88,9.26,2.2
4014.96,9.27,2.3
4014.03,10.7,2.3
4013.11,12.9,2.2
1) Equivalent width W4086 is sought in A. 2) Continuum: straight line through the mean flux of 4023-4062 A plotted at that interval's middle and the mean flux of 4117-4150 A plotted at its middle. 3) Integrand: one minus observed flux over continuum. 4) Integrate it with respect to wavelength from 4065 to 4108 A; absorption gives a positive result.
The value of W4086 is 1.2 A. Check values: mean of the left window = 10.2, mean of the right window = 9.66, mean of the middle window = 9.69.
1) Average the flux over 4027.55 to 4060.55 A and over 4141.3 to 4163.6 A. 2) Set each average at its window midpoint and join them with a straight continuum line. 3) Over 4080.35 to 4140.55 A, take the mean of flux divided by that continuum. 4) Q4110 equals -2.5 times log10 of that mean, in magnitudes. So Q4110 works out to 0.09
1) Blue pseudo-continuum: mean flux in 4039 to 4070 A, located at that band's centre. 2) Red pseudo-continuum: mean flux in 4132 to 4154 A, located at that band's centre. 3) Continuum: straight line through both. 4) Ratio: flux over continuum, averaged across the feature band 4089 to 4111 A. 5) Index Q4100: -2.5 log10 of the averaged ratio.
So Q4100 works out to 0.148 mag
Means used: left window 10.6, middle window 9.1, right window 10.2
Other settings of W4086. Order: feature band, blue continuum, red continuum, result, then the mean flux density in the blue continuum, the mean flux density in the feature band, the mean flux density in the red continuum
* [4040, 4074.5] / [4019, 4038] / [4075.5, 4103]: -1.47 A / 10.3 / 10.5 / 9.74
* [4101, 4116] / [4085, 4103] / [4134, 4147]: 1.20 A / 9.86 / 9.19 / 10.3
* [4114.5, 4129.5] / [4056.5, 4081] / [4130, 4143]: 1.87 A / 10.2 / 9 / 10.3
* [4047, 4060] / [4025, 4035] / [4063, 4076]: -0.32 A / 9.73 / 10.7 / 10.9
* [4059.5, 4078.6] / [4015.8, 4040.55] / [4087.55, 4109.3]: -1.20 A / 10.4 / 10.3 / 9.12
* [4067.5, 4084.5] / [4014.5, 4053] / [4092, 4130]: -0.69 A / 10.4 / 10.1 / 9.08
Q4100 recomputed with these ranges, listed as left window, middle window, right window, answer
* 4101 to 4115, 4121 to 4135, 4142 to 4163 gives 0.05 mag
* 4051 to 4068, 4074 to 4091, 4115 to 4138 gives -0.01 mag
